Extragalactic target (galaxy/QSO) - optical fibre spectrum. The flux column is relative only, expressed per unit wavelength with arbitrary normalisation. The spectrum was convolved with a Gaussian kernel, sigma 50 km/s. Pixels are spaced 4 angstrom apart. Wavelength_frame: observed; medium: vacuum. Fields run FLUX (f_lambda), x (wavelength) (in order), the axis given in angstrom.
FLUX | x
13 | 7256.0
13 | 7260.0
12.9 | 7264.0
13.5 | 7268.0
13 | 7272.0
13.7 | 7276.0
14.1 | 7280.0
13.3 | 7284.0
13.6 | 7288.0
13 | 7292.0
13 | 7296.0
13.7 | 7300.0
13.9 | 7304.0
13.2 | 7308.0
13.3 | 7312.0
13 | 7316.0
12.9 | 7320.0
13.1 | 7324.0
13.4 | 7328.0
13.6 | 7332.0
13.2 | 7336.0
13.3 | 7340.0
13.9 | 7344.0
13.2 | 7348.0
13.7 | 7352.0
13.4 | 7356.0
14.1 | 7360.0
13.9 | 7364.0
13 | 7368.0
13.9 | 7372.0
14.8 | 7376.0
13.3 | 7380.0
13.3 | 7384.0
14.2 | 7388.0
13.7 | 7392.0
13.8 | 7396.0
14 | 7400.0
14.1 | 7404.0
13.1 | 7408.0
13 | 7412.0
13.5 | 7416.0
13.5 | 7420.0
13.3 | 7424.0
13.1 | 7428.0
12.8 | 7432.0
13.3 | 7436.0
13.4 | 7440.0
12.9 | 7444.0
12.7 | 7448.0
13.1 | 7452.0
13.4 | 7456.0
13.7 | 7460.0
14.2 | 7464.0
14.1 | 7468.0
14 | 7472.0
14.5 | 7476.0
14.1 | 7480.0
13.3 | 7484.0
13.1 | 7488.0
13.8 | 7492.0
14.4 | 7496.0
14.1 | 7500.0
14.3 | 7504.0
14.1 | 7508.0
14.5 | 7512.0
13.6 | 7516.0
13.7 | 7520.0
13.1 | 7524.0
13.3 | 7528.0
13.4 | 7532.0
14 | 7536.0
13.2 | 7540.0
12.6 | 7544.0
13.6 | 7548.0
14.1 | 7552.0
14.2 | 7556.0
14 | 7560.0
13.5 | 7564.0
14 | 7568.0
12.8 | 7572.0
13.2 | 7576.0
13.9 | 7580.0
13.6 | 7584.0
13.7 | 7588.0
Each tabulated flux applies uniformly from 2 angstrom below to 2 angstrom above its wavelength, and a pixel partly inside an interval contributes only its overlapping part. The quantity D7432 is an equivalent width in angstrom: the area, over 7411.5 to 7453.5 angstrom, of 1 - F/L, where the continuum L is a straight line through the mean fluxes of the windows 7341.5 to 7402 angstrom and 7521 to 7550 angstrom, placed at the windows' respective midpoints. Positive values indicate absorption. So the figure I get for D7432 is 1.4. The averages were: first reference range 13.7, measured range 13.2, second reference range 13.3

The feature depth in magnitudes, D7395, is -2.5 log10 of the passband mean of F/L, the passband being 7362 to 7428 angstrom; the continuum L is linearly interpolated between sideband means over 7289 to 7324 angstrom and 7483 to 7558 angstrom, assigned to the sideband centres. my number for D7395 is -0.02 mag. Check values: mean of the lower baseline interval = 13.3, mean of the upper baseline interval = 13.7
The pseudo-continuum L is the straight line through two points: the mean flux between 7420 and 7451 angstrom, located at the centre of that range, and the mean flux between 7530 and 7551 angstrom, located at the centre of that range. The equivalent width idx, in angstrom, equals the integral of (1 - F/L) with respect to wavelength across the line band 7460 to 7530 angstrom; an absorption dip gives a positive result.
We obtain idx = -3.3 angstrom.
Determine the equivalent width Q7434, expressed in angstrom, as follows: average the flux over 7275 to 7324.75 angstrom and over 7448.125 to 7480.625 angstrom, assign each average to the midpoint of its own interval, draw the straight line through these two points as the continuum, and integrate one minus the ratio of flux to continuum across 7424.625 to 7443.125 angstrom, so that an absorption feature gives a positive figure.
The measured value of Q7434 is 0.8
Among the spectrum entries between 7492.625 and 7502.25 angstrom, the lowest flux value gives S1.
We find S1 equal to 14.1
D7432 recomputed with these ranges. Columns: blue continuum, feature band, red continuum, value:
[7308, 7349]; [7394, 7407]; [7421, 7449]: -0.73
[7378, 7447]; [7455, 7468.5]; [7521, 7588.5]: -0.40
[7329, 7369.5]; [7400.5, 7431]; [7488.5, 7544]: 0.52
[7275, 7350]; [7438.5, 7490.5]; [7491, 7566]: 0.27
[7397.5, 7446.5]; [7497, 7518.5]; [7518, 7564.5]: -1.00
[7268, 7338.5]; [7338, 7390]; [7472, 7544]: -0.82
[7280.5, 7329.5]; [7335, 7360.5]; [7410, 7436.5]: -0.48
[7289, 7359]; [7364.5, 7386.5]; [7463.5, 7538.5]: -0.30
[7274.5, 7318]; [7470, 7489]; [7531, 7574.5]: -0.42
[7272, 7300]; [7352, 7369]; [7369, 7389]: 0.14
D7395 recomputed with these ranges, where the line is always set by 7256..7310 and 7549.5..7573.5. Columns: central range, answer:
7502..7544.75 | 0.01 mag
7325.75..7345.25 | 0.00 mag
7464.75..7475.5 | -0.04 mag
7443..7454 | 0.06 mag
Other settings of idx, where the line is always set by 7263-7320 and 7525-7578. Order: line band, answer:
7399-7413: -0.13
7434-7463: 0.46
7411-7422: 0.06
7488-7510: -0.91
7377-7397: -0.43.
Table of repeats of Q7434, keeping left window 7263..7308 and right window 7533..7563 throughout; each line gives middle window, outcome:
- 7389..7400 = -0.3 angstrom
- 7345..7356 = 0.0 angstrom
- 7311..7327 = 0.4 angstrom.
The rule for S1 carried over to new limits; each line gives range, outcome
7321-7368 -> 13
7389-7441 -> 12.8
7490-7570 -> 12.6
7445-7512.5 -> 12.7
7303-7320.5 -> 12.9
